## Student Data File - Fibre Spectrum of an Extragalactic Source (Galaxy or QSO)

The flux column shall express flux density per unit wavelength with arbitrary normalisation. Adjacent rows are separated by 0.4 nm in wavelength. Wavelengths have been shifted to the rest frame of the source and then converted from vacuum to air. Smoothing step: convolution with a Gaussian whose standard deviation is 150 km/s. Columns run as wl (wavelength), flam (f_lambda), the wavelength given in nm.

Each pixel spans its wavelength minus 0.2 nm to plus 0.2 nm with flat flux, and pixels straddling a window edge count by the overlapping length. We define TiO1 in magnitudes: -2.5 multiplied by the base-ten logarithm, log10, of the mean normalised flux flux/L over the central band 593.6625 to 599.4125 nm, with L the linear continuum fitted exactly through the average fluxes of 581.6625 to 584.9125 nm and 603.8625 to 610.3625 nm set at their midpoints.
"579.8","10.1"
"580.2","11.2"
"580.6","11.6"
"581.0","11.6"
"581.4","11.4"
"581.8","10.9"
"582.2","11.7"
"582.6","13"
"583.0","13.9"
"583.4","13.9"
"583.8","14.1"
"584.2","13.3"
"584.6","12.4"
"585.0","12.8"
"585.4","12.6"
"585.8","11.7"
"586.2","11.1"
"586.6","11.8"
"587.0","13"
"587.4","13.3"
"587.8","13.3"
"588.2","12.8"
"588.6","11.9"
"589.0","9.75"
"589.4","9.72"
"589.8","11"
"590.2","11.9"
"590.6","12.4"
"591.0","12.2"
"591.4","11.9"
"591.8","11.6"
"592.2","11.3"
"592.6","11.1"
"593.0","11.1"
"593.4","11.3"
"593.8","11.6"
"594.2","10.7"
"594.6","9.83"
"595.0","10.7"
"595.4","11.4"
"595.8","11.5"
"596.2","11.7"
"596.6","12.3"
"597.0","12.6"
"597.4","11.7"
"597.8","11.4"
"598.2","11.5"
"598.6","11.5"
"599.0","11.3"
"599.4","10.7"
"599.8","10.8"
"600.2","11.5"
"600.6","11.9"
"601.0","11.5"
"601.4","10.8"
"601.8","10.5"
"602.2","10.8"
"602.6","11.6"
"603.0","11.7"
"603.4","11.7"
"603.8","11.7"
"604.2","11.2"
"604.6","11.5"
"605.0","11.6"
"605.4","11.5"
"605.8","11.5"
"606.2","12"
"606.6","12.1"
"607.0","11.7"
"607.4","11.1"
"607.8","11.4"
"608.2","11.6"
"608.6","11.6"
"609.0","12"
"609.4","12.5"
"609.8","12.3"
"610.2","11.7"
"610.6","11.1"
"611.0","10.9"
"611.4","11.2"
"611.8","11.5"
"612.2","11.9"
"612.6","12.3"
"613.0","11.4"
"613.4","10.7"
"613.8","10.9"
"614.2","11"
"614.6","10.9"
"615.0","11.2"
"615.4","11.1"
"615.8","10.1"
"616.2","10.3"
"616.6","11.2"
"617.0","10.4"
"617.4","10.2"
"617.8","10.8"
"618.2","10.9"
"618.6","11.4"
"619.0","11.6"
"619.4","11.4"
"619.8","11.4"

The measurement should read 0.08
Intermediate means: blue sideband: 12.9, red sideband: 11.7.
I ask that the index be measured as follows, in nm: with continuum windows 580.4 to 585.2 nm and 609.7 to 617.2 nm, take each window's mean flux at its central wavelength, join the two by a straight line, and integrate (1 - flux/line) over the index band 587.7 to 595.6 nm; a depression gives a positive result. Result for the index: 0.52 nm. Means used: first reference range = 12.6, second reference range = 11.1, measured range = 11.4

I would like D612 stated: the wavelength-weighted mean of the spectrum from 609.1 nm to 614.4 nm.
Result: 11.5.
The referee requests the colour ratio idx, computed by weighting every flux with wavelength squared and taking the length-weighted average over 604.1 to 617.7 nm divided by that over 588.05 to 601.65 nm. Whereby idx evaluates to 1.1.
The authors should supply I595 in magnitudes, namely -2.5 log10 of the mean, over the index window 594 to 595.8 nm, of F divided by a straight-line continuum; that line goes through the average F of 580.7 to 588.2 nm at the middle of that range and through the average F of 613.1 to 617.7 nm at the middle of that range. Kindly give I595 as 0.11 mag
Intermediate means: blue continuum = 12.5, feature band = 10.8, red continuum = 10.7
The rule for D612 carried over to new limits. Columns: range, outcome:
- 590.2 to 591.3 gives 12.2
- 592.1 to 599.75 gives 11.3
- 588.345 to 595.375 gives 11.2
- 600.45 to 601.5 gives 11.4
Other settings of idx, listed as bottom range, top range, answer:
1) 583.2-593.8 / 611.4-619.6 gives 1.01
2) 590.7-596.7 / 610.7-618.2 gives 1.04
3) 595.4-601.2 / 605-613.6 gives 1.04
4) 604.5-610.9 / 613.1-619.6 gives 0.96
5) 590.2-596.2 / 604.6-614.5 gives 1.07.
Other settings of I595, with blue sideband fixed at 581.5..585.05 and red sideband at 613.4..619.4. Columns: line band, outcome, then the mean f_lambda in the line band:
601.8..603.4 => 0.037 mag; 11.3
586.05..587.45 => 0.035 mag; 12.2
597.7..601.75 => 0.057 mag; 11.3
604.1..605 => 0.015 mag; 11.4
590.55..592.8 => 0.058 mag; 11.7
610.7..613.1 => -0.037 mag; 11.5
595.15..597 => 0.027 mag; 11.8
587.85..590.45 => 0.107 mag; 11.3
